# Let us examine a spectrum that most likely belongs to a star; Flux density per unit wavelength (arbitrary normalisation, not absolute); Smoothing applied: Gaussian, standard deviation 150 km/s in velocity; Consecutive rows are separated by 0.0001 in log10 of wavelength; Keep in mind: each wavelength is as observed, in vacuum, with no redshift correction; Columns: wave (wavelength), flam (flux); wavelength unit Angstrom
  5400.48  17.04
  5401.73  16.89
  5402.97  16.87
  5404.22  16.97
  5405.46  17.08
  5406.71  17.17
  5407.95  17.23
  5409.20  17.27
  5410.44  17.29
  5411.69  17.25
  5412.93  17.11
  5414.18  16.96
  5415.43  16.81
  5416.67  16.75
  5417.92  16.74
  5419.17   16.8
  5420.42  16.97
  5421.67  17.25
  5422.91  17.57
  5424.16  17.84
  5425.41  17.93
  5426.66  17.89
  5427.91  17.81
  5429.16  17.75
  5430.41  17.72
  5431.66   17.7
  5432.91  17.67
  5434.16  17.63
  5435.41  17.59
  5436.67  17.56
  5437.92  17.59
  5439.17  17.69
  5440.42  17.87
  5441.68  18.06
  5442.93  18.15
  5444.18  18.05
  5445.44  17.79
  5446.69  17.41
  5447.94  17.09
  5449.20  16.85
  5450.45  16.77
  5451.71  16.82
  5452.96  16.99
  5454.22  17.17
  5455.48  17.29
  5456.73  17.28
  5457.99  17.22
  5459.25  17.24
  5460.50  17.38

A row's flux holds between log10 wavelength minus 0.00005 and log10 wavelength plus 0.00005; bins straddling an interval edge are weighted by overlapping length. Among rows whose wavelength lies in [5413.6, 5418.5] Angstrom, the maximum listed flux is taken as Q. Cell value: 16.96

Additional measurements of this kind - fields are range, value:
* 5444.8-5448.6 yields 17.79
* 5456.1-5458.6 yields 17.28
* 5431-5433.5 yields 17.7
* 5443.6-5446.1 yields 18.05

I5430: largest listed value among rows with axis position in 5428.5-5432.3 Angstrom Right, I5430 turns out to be 17.75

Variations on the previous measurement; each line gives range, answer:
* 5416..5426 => 17.93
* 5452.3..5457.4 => 17.29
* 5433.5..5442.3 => 18.06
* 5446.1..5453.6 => 17.41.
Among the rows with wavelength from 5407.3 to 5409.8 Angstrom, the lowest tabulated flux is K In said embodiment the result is 17.23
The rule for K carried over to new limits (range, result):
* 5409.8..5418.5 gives 16.74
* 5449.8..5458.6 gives 16.77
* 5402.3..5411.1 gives 16.87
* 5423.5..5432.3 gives 17.7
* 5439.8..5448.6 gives 17.09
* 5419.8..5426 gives 16.97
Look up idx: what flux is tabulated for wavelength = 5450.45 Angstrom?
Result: 16.77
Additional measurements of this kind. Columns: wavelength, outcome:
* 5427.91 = 17.81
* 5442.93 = 18.15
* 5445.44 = 17.79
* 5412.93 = 17.11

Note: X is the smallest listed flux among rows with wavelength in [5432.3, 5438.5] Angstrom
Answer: 17.56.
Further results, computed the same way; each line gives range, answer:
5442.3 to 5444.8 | 18.05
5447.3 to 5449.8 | 16.85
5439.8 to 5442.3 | 17.87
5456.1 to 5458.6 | 17.22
